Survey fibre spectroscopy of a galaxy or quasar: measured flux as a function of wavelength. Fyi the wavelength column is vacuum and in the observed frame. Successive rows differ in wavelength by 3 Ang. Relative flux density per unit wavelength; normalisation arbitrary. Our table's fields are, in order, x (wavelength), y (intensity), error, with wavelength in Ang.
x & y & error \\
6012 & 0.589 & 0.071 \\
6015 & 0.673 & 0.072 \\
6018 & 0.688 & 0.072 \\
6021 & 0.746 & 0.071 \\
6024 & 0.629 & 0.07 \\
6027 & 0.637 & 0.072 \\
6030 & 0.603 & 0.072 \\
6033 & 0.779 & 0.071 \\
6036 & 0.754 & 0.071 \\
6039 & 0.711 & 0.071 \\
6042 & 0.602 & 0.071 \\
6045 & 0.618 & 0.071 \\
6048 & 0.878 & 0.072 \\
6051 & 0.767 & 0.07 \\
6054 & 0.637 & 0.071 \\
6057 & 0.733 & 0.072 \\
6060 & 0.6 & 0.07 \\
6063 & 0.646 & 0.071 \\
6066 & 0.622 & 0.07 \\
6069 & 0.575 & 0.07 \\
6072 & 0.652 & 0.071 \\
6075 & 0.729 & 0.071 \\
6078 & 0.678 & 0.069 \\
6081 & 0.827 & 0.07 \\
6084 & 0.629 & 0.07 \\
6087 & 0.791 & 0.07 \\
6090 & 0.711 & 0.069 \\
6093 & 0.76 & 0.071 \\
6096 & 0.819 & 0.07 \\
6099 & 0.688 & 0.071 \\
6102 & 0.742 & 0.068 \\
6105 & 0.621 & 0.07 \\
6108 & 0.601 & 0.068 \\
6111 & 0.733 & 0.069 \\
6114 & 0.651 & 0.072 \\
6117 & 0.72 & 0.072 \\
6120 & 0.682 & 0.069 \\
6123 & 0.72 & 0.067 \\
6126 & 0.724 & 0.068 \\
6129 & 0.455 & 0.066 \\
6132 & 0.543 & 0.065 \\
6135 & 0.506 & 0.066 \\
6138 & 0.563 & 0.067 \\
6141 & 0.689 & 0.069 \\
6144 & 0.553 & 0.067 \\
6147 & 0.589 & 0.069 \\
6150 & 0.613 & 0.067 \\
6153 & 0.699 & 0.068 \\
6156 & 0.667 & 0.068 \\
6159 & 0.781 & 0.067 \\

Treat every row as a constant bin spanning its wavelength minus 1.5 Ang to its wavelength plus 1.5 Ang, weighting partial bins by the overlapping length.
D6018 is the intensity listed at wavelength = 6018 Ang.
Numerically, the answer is 0.688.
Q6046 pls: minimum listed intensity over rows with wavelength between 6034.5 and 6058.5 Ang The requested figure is 0.602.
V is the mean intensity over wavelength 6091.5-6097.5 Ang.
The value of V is 0.789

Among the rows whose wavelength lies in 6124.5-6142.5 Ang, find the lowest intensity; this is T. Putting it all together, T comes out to 0.455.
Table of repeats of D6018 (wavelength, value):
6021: 0.746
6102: 0.742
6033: 0.779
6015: 0.673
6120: 0.682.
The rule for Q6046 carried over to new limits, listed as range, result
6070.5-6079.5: 0.652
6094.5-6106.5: 0.621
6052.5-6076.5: 0.575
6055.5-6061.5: 0.6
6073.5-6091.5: 0.629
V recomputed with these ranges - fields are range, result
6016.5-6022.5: 0.717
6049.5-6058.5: 0.712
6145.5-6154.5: 0.634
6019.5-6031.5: 0.654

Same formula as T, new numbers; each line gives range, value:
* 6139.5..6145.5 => 0.553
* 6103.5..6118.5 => 0.601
